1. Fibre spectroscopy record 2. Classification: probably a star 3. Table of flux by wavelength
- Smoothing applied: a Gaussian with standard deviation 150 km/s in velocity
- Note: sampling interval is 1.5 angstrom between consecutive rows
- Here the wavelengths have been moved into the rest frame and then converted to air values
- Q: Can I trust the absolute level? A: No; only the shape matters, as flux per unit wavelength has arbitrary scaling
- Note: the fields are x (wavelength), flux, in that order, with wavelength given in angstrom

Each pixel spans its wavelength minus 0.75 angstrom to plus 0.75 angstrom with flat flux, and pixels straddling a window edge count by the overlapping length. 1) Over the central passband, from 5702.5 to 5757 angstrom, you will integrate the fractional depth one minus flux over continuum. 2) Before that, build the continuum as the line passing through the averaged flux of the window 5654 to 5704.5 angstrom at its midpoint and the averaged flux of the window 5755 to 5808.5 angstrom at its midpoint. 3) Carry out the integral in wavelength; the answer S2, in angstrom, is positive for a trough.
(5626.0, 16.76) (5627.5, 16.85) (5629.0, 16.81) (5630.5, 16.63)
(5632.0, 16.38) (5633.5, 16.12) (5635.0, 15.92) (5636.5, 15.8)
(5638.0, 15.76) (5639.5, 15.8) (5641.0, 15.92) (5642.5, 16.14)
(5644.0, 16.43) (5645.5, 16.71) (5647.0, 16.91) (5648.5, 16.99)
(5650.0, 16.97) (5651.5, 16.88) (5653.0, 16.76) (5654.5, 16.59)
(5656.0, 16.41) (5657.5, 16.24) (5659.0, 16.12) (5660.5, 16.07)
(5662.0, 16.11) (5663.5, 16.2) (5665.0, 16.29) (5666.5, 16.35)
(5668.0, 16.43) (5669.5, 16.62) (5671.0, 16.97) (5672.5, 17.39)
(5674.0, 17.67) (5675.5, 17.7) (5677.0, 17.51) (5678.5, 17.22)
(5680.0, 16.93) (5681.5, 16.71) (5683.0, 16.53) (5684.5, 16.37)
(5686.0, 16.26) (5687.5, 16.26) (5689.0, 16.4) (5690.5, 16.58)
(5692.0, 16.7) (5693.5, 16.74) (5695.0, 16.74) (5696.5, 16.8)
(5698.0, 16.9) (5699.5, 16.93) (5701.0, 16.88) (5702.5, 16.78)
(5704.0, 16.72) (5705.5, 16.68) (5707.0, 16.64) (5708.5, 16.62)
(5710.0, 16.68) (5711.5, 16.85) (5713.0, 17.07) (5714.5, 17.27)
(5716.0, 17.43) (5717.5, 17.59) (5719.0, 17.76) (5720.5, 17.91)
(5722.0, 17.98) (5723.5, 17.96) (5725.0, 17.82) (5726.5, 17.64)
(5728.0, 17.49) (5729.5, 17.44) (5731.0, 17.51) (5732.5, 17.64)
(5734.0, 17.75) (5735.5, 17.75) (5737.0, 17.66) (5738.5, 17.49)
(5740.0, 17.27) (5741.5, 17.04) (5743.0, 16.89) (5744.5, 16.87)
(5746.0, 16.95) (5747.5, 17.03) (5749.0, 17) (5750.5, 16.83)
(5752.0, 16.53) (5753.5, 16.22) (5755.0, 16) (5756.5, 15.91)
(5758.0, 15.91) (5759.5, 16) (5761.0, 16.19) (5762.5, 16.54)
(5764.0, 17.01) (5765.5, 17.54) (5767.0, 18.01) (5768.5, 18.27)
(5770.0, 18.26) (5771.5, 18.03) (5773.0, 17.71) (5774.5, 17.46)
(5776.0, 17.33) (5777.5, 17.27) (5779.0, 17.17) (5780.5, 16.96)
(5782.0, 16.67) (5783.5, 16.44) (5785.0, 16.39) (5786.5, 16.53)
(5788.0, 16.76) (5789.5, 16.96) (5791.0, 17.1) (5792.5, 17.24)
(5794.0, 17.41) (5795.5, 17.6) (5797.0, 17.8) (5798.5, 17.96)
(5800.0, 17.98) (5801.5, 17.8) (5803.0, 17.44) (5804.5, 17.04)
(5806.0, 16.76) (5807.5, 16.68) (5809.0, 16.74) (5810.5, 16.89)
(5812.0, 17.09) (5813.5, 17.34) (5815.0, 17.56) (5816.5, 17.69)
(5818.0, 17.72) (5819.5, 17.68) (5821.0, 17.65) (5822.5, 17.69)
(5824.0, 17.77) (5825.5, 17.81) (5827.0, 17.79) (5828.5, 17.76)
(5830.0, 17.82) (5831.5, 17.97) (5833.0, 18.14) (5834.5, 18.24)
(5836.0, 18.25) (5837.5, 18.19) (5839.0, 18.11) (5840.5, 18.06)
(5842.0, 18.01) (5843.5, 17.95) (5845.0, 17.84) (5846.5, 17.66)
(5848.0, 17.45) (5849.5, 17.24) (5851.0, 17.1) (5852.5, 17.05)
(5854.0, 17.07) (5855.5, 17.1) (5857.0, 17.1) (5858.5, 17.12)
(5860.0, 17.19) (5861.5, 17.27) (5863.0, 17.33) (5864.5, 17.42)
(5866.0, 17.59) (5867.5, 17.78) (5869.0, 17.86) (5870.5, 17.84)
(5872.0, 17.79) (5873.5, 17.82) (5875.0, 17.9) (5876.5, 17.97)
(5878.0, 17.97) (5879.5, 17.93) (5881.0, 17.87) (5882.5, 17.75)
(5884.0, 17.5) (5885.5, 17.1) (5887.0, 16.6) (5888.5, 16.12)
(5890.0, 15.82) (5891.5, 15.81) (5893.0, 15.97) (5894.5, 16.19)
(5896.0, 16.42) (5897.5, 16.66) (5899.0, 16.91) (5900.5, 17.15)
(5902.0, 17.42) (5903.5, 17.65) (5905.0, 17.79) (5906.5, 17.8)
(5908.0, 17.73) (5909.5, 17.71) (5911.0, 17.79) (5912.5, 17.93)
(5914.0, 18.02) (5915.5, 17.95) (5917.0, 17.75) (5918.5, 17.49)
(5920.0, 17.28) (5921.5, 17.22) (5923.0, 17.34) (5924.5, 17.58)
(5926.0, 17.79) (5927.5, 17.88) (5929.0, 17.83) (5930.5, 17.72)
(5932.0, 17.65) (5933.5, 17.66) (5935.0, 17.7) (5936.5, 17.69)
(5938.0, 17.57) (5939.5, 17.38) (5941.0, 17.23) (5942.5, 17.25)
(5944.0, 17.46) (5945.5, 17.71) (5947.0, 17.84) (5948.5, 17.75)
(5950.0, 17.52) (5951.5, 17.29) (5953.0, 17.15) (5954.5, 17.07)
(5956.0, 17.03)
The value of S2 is -0.9 angstrom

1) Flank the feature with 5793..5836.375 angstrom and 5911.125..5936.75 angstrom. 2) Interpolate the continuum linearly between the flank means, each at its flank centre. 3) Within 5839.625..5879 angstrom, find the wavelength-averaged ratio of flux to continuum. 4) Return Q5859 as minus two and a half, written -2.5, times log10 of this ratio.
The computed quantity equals 0.00 mag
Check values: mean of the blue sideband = 17.6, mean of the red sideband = 17.7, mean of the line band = 17.6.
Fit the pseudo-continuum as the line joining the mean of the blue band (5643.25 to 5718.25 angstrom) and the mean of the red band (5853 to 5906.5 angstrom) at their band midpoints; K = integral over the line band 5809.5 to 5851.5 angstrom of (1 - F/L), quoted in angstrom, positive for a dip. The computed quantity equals -1.5 angstrom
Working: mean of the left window 16.8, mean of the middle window 17.7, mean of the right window 17.2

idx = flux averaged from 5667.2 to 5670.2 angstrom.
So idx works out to 16.5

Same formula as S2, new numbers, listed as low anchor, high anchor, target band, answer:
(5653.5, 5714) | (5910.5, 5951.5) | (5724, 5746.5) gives -0.7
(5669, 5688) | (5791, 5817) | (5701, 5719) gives 0.1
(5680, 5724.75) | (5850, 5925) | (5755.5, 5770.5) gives 0.1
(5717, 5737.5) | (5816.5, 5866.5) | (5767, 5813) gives 1.0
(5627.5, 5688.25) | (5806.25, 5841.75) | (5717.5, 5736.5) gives -0.8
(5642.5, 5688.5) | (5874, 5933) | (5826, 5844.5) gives -0.9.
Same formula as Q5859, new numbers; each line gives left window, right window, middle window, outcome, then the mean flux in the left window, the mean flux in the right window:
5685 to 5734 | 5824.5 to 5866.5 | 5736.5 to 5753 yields 0.01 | 17.1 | 17.6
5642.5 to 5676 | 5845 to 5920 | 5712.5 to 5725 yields -0.05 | 16.7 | 17.3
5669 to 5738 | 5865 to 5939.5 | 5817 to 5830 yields -0.03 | 17.1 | 17.4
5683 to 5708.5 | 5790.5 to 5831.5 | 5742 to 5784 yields 0.01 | 16.6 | 17.5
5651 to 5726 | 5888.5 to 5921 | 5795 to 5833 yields -0.03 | 16.9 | 17.2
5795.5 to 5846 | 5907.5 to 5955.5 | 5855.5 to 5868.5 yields 0.02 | 17.7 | 17.6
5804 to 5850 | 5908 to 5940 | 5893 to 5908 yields 0.04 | 17.6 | 17.7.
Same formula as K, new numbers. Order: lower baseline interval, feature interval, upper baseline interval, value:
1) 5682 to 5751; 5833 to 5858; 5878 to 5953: -0.6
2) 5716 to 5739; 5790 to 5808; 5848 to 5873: 0.1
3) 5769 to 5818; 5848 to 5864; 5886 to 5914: -0.1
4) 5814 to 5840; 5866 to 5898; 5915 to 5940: 1.0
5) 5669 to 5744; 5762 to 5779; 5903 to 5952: -0.3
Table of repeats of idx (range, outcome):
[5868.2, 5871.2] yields 17.8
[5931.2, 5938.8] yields 17.7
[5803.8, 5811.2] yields 16.8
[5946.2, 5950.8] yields 17.7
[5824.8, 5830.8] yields 17.8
